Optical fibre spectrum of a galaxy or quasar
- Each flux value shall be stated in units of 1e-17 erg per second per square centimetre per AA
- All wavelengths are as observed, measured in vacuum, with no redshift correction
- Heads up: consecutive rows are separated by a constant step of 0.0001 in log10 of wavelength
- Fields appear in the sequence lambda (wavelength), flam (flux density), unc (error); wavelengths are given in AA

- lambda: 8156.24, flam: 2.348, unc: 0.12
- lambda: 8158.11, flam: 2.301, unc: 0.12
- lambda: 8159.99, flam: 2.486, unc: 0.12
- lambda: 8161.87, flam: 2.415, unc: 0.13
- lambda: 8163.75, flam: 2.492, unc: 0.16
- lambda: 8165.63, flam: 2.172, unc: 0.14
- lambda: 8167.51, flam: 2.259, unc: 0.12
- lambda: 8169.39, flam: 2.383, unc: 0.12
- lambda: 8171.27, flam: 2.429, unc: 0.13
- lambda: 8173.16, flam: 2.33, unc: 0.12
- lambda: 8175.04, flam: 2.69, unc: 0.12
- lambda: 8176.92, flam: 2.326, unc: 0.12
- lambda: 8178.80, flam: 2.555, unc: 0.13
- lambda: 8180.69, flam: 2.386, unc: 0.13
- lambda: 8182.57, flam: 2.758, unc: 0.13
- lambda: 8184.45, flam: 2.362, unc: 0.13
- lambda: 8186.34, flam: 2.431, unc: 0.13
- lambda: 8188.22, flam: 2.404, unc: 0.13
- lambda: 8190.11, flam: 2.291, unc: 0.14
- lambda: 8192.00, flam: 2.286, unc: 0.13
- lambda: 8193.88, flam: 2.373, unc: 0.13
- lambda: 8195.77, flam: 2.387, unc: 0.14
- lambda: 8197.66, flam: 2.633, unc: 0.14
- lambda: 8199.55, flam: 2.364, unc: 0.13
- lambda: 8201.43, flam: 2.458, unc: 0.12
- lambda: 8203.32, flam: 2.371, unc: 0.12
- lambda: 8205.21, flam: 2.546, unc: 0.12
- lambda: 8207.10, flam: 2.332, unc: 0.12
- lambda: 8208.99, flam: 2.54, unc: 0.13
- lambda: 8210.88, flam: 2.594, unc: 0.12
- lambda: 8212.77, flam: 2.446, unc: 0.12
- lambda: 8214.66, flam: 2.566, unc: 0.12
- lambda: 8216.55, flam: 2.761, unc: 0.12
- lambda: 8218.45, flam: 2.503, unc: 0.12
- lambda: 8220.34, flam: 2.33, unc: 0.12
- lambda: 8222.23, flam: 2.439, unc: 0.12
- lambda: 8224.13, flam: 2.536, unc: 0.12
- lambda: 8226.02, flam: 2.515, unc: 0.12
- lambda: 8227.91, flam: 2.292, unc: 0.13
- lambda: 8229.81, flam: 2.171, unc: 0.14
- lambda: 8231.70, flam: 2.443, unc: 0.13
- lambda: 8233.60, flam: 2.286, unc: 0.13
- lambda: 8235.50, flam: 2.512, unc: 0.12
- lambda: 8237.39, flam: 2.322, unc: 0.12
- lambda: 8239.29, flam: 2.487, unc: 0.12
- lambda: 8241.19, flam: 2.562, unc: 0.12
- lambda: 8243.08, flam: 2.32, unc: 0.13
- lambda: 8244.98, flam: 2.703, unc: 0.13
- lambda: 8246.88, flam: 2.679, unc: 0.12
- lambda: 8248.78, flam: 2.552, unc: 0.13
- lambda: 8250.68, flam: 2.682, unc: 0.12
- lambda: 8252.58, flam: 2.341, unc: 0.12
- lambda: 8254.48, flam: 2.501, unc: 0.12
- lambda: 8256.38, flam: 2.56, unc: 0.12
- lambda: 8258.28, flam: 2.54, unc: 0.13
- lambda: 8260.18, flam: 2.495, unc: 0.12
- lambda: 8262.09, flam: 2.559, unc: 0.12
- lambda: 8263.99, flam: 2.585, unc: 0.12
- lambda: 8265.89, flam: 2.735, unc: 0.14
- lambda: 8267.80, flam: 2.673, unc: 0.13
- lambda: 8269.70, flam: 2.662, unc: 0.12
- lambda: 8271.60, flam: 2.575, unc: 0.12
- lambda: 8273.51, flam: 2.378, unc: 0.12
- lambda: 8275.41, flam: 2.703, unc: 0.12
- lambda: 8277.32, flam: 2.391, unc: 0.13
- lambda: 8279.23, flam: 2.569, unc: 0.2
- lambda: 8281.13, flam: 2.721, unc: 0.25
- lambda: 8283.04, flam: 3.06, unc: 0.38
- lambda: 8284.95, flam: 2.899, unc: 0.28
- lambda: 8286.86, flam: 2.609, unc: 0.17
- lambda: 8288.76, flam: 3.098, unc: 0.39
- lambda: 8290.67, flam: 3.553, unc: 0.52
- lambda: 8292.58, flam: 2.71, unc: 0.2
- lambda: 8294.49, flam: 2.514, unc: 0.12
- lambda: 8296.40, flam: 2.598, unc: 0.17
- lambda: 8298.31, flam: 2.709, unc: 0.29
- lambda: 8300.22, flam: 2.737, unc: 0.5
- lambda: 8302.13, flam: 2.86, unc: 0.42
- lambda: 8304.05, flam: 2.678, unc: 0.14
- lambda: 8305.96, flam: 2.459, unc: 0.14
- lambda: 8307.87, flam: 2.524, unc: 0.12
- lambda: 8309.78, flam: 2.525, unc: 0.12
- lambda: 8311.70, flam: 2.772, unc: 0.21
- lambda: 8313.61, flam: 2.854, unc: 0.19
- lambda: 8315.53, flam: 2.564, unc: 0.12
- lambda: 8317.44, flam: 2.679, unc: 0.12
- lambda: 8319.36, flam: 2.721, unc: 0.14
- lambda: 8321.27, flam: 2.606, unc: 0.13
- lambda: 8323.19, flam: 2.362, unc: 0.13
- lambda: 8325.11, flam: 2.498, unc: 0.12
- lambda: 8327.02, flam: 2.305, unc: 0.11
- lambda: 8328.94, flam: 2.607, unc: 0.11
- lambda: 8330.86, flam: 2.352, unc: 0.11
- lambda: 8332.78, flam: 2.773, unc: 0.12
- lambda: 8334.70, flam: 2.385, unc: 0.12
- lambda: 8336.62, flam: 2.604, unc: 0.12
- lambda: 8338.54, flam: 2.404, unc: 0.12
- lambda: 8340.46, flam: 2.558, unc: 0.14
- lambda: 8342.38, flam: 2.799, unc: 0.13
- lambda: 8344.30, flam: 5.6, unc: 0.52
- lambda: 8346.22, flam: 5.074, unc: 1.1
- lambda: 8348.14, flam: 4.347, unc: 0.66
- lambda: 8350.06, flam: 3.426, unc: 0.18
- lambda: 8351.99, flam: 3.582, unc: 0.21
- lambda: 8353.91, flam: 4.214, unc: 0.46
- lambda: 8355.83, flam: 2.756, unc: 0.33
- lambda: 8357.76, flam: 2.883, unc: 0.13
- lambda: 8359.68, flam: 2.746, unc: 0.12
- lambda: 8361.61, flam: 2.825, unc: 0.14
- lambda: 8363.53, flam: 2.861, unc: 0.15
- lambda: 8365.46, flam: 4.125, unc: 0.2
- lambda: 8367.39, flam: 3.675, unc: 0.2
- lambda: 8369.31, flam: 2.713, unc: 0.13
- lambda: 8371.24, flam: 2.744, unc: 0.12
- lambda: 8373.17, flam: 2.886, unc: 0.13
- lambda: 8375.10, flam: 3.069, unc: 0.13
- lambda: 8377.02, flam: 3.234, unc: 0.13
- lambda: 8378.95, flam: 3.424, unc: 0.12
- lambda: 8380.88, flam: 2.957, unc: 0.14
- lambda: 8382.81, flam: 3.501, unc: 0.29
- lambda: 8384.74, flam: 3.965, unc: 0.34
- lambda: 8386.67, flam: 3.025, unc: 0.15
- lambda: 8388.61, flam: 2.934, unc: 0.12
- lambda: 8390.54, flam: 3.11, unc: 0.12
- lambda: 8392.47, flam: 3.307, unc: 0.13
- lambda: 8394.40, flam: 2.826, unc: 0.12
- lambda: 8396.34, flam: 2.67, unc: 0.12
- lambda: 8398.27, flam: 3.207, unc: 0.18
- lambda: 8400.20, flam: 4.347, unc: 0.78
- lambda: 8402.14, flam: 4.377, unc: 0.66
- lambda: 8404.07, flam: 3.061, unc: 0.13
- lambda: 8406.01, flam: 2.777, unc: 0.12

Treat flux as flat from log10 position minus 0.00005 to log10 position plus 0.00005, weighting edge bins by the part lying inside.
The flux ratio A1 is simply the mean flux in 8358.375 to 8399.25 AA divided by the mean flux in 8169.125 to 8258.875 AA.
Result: 1.27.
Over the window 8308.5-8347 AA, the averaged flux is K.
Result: 2.84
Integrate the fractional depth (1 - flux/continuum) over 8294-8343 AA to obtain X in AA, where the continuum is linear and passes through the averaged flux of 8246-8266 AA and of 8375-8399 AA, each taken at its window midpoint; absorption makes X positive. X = 4.4 AA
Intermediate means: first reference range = 2.56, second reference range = 3.18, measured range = 2.59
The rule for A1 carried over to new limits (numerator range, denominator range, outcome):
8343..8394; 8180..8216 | 1.39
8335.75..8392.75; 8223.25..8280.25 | 1.32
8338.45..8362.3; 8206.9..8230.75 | 1.43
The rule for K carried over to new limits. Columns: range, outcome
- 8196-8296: 2.56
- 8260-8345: 2.7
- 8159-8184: 2.44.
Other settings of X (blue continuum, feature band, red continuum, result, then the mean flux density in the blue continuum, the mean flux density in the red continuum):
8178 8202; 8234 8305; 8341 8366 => 8.6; 2.44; 3.61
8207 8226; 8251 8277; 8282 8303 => 1.5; 2.51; 2.85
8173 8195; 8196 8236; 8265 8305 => 1.2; 2.44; 2.73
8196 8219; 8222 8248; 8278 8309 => 1.4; 2.51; 2.76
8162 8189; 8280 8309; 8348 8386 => 1.7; 2.43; 3.27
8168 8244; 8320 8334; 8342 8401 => 2.8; 2.44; 3.38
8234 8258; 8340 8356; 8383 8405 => -4.2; 2.51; 3.35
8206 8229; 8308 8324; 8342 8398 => 2.2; 2.49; 3.36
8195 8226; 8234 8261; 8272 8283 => 0.4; 2.49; 2.59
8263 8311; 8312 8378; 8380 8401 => -0.8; 2.7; 3.25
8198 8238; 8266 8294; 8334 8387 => 0.7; 2.45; 3.31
